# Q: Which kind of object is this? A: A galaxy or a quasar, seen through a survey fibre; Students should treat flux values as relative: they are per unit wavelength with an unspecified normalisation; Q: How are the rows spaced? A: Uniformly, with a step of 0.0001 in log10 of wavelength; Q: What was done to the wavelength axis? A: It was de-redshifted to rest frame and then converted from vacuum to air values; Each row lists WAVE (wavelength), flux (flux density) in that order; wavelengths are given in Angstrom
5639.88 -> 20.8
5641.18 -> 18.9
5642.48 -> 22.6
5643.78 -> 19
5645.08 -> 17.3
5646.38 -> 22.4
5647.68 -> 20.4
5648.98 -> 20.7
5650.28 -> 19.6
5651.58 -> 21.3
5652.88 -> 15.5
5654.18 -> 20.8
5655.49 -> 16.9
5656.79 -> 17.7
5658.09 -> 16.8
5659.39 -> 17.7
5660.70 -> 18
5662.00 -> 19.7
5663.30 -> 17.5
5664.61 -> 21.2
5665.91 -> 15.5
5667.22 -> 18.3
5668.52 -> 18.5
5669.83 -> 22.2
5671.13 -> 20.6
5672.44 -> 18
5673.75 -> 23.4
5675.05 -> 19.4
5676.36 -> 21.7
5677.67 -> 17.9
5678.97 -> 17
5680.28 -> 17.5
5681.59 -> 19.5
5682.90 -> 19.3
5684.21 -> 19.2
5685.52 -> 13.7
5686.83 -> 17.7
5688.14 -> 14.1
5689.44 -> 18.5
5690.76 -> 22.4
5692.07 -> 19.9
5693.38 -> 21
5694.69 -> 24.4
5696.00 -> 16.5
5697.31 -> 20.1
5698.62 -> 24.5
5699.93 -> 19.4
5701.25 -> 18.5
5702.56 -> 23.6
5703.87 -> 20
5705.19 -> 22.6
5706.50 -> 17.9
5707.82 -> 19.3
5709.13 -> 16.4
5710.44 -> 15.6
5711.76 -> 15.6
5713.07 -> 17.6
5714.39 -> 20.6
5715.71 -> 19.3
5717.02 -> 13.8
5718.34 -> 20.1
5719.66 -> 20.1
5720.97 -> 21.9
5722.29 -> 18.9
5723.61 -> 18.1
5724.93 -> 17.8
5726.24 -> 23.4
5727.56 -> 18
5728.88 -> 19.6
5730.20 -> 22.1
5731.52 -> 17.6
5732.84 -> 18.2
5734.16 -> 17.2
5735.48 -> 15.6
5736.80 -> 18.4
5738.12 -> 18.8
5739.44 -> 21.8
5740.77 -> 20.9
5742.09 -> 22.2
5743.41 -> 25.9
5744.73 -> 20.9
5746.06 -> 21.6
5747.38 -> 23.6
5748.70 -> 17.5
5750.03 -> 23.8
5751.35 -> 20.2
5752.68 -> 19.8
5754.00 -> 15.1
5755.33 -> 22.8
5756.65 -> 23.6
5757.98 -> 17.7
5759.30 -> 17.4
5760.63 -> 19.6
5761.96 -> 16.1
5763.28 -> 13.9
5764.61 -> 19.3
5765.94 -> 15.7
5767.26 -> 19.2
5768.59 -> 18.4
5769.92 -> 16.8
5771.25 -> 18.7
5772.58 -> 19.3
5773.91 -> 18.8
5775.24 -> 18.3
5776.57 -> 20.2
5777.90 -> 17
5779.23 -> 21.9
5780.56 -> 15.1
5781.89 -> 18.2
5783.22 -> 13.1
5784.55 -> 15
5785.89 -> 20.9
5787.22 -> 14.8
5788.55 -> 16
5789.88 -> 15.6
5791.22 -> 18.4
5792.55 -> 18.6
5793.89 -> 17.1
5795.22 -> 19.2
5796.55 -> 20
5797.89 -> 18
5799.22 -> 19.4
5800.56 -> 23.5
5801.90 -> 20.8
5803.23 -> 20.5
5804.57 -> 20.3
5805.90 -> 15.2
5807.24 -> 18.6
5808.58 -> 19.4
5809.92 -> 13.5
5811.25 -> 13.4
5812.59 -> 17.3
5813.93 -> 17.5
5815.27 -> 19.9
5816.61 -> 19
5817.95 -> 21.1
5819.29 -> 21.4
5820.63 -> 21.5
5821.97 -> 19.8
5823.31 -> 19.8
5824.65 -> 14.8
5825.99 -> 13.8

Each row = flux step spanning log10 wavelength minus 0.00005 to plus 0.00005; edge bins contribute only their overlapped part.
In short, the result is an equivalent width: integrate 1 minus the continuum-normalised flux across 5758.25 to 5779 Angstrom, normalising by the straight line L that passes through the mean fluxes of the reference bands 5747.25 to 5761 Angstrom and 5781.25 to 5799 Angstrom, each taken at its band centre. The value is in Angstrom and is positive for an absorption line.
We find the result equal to 1.0 Angstrom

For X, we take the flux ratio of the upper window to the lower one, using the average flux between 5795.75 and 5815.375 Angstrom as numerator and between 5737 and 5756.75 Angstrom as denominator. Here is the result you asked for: 0.9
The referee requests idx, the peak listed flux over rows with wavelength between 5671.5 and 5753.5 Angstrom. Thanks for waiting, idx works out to 25.9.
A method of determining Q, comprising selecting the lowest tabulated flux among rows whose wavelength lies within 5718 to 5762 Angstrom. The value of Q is 15.1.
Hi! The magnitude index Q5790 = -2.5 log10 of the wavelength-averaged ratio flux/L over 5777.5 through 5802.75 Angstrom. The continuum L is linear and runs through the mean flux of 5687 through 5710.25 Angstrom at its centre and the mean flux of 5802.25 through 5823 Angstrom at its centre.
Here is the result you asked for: 0.05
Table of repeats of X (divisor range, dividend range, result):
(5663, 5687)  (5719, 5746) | 1.05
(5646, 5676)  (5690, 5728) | 1.02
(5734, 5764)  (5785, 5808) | 0.94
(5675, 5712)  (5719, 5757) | 1.06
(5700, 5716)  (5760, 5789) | 0.93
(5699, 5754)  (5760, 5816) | 0.91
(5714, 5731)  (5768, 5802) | 0.93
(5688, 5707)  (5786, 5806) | 0.91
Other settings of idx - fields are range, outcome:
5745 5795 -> 23.8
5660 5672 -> 22.2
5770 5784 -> 21.9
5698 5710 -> 24.5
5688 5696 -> 24.4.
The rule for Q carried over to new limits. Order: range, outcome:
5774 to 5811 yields 13.1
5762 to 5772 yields 13.9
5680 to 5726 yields 13.7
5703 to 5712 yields 15.6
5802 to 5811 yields 13.5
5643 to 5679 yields 15.5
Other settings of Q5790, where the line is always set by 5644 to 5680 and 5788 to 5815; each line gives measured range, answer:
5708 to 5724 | 0.03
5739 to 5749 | -0.18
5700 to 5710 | -0.05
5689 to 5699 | -0.11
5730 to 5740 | 0.00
